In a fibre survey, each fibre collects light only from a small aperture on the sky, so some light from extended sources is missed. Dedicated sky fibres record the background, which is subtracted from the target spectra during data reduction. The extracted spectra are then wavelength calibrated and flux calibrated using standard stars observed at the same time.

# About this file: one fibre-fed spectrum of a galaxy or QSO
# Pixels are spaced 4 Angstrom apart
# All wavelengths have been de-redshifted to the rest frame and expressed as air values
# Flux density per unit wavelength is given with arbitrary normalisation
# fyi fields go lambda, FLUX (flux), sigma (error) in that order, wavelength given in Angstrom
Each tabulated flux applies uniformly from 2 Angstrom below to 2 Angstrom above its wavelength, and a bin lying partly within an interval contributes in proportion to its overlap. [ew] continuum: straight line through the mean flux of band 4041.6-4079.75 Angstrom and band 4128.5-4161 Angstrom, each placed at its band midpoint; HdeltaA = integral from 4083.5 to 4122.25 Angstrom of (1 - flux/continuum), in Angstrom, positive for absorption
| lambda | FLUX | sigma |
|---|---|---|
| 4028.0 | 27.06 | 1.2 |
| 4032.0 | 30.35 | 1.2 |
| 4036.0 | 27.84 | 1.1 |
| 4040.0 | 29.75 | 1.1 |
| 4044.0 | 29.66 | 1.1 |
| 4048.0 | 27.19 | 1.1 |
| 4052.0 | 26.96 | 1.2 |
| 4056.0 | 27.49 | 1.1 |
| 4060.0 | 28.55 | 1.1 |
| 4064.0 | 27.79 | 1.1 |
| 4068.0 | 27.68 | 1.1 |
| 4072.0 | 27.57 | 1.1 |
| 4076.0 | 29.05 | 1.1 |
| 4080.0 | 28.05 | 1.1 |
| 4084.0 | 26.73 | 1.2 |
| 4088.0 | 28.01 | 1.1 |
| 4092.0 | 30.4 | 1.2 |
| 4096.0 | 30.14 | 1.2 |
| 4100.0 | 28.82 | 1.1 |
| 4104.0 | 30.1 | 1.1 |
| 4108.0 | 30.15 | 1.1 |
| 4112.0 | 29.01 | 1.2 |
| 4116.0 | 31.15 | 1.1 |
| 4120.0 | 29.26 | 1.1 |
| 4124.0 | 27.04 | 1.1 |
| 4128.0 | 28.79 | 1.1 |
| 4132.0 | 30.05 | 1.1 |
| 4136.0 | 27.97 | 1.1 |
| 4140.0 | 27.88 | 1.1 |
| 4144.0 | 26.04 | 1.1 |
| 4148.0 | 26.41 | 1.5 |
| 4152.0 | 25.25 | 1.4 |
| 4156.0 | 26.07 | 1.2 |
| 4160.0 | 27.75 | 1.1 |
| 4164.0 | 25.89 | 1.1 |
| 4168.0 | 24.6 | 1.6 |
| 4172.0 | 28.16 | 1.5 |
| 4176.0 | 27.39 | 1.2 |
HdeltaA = -2.6 Angstrom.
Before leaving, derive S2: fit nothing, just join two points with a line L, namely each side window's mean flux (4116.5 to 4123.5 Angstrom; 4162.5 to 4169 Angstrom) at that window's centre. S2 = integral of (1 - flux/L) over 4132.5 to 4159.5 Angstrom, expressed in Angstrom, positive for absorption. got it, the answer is 0.12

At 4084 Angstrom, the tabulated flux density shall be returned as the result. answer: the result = 26.73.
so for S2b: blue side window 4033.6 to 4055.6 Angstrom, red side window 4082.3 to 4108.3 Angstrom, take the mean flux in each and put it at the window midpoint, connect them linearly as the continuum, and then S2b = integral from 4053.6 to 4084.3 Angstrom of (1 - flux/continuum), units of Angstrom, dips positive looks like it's 0.8 Angstrom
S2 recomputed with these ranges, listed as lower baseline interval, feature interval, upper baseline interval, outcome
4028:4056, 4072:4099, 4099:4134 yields 0.32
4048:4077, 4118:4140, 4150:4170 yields -1.70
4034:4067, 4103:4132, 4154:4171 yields -2.58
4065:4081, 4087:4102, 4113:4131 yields -0.48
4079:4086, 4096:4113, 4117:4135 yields -0.93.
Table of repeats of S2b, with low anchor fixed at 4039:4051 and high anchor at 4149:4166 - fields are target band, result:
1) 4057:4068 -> 0.1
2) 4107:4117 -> -1.0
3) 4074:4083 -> -0.1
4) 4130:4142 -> -0.9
